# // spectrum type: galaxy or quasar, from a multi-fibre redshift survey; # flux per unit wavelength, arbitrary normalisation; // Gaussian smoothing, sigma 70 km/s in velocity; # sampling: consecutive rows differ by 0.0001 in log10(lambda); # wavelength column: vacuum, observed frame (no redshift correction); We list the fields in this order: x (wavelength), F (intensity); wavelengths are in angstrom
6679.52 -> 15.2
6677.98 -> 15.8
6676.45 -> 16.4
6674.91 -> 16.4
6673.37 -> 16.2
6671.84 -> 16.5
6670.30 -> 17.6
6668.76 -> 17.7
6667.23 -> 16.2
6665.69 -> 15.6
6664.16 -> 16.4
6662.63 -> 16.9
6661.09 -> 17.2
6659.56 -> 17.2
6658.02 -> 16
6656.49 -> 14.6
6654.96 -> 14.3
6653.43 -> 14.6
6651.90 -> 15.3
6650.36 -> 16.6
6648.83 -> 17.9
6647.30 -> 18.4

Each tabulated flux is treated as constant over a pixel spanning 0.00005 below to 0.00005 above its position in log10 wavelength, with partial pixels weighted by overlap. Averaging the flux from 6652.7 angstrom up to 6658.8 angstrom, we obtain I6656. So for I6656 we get 14.9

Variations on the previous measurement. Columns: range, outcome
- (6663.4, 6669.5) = 16.5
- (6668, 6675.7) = 16.9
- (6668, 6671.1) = 17.6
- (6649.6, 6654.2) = 15.5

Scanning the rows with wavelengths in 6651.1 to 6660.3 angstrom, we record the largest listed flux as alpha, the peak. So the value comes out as 17.2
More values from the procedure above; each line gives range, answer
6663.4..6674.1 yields 17.7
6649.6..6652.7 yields 16.6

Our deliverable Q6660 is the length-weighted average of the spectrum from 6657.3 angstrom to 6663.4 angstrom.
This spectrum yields 16.8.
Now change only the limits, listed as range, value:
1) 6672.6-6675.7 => 16.3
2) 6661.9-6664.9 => 16.7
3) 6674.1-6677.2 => 16.4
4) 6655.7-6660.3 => 15.9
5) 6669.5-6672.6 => 17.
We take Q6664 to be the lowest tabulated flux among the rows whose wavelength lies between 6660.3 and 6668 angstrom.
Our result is 15.6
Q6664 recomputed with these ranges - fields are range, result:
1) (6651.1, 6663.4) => 14.3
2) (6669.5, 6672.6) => 16.5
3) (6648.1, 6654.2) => 14.6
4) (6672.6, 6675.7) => 16.2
